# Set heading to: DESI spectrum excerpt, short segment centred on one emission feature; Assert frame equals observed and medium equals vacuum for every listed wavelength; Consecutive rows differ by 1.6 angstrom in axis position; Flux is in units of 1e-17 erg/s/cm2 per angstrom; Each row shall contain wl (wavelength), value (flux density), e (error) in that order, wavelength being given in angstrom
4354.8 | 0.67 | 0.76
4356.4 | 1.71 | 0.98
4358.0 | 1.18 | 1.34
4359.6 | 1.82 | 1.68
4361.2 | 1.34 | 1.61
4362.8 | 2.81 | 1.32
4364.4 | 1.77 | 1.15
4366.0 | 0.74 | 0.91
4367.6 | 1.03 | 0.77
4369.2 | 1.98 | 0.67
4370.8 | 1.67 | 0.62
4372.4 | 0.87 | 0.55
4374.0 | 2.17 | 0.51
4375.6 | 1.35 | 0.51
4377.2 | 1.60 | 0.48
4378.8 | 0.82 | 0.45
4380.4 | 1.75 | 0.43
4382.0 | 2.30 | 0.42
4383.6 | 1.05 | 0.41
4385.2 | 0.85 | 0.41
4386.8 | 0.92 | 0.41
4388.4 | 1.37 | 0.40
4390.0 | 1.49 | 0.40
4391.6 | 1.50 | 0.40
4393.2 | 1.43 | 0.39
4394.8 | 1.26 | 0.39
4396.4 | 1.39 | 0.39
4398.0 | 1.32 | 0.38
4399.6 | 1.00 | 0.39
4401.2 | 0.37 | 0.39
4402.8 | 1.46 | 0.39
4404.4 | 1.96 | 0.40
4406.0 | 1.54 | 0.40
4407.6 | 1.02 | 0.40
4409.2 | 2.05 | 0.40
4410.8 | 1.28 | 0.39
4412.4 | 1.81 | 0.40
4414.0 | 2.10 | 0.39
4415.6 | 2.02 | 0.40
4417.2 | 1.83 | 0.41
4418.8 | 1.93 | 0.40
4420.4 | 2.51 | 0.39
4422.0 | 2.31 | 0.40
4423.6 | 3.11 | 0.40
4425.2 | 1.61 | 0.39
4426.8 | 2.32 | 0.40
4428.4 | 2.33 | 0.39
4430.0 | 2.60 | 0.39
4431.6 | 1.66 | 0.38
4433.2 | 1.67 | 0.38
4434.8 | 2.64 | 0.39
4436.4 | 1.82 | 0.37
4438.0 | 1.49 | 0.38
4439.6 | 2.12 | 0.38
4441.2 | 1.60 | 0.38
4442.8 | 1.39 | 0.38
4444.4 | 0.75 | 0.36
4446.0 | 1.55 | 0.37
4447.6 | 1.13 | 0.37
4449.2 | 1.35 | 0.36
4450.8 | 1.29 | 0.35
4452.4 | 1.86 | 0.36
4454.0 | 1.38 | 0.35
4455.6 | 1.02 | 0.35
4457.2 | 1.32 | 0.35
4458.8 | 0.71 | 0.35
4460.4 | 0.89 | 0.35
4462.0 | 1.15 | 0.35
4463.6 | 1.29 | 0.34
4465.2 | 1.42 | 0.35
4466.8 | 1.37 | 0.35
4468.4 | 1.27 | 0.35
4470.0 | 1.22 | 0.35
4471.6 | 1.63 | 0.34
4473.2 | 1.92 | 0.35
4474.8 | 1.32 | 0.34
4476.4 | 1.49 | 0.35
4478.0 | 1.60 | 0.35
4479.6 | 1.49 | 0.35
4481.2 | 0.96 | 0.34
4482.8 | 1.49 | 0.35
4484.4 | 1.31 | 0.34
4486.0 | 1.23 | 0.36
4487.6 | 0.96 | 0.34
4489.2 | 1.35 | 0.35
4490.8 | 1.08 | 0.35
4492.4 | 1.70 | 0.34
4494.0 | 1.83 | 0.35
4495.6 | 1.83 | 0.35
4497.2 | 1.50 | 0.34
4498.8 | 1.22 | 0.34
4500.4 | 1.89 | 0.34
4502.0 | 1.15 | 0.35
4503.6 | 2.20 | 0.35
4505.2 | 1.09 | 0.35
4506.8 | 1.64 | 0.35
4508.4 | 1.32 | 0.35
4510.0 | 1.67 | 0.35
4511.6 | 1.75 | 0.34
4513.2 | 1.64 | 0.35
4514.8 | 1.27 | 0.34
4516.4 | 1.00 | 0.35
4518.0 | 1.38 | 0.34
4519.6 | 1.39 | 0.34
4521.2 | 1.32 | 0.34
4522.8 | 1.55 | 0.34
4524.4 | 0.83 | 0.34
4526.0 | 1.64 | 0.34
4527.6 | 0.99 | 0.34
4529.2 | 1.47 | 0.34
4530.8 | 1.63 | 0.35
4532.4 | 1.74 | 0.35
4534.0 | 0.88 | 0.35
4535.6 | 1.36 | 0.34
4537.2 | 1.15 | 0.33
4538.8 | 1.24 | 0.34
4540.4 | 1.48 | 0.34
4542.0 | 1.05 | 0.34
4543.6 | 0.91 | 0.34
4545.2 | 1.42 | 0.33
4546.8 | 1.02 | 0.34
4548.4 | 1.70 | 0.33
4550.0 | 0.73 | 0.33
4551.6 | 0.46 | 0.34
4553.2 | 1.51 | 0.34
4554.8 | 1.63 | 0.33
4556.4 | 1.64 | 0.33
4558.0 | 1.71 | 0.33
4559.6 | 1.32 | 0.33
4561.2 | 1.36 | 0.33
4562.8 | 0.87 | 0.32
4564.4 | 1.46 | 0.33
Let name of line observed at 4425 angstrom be Mg II 2798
